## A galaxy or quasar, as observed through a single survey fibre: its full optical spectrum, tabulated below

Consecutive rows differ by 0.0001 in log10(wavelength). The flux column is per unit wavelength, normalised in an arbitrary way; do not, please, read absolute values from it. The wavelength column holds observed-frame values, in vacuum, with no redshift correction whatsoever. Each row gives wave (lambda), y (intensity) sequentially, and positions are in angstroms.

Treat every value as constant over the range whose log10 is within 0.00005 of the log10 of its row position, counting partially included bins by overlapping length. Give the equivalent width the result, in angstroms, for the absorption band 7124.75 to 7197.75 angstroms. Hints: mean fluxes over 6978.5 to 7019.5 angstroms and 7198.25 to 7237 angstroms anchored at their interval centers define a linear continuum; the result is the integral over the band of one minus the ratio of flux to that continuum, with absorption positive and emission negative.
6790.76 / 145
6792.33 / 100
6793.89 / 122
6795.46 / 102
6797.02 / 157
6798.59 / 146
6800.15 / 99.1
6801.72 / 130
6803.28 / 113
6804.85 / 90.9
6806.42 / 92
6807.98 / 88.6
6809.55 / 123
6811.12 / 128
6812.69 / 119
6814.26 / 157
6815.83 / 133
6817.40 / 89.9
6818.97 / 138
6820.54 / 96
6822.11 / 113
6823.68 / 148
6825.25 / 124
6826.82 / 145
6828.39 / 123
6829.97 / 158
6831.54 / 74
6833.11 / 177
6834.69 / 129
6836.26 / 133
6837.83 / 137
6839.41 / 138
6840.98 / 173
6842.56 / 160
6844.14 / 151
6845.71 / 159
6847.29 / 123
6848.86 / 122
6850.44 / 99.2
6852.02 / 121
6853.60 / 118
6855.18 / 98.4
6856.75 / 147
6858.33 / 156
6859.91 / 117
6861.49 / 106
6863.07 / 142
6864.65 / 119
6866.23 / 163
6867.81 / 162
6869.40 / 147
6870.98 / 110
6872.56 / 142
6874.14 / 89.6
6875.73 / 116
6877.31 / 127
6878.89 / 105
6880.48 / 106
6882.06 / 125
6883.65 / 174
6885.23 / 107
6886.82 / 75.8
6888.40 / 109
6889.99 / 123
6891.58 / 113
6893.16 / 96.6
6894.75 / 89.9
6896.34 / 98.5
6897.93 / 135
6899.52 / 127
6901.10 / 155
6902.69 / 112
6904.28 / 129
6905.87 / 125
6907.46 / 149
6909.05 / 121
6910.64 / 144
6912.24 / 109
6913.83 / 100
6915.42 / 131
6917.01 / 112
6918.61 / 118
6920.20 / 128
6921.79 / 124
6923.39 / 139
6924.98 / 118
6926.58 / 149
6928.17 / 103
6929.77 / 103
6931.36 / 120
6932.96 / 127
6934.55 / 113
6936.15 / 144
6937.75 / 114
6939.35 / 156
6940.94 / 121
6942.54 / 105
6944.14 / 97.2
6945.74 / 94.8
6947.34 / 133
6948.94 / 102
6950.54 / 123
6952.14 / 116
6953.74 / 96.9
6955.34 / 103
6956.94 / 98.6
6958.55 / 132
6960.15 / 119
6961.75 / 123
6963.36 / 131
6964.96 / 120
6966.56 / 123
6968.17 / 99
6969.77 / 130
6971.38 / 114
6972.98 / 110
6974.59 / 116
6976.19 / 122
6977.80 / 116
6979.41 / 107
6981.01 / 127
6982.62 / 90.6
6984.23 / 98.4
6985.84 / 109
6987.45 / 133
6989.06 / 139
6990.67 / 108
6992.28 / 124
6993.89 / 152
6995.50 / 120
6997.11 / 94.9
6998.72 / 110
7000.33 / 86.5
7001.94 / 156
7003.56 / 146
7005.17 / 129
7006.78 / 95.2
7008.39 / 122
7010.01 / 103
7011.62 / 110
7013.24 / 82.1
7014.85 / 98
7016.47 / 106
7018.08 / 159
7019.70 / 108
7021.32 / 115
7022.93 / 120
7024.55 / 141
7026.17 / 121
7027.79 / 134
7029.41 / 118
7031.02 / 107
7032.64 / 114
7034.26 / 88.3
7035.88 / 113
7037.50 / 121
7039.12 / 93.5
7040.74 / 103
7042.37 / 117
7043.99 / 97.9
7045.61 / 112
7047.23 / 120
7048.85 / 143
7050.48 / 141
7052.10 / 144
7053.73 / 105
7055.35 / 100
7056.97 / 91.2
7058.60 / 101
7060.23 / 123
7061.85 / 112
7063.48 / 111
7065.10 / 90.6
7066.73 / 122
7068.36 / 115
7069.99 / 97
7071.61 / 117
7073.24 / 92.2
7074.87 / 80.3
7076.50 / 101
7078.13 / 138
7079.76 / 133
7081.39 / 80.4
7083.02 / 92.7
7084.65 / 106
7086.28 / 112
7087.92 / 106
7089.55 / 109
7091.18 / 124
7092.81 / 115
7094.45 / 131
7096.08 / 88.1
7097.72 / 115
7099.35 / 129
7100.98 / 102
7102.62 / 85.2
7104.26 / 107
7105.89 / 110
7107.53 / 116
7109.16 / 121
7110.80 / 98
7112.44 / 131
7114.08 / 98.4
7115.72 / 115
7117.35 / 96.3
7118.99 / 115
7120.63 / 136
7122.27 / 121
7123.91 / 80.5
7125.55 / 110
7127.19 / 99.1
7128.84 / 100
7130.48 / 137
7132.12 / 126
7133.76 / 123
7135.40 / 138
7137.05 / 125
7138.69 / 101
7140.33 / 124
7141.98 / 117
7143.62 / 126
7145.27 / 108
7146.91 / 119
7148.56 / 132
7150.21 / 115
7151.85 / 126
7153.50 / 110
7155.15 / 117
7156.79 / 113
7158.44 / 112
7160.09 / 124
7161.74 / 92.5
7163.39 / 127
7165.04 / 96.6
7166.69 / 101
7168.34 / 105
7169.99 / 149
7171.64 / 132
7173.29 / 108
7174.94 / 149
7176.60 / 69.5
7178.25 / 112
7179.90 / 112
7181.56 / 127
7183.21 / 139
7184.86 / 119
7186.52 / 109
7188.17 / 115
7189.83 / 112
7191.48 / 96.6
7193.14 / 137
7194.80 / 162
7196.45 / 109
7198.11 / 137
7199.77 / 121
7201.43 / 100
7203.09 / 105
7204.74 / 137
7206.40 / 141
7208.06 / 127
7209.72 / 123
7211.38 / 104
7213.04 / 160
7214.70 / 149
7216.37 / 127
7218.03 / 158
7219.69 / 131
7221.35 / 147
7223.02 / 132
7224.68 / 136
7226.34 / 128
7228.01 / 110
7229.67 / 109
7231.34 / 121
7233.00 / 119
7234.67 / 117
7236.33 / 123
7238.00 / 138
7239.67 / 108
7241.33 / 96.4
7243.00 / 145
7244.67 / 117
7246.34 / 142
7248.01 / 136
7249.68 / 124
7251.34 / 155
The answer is 3.86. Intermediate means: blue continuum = 116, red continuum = 127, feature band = 118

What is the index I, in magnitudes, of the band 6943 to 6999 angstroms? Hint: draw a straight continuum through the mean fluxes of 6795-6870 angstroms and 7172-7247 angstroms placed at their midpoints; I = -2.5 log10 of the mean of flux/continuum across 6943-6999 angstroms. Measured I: 0.11 mag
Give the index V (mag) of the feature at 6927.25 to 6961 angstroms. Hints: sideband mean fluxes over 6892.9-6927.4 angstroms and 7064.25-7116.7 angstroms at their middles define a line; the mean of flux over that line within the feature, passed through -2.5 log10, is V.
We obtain 0.05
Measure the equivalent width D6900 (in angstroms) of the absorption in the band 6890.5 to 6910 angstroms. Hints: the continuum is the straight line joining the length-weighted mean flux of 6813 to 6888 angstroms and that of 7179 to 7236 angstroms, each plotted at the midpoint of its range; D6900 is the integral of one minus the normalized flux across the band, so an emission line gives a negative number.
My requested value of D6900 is 1.1 angstroms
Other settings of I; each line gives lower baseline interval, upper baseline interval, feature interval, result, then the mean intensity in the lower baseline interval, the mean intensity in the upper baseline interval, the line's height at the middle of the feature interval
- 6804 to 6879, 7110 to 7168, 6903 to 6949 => 0.02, 128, 115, 124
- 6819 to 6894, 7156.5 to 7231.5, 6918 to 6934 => 0.03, 128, 123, 127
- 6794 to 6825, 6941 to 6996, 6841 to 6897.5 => -0.05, 119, 116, 118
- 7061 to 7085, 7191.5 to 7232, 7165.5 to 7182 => 0.06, 106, 129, 123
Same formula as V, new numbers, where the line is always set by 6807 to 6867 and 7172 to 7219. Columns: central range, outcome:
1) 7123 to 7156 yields 0.07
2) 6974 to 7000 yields 0.10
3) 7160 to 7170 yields 0.13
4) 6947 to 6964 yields 0.11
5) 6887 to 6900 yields 0.18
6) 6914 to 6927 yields 0.03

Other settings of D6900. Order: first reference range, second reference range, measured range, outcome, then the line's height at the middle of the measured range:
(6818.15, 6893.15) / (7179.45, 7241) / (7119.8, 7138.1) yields 1.2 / 126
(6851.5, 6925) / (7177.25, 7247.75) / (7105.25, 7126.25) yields 2.2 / 125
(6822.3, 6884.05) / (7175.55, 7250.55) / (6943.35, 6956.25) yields 2.2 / 130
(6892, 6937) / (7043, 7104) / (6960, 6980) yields 0.0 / 118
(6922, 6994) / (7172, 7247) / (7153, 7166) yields 1.2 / 123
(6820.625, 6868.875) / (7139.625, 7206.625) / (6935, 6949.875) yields 1.3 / 129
